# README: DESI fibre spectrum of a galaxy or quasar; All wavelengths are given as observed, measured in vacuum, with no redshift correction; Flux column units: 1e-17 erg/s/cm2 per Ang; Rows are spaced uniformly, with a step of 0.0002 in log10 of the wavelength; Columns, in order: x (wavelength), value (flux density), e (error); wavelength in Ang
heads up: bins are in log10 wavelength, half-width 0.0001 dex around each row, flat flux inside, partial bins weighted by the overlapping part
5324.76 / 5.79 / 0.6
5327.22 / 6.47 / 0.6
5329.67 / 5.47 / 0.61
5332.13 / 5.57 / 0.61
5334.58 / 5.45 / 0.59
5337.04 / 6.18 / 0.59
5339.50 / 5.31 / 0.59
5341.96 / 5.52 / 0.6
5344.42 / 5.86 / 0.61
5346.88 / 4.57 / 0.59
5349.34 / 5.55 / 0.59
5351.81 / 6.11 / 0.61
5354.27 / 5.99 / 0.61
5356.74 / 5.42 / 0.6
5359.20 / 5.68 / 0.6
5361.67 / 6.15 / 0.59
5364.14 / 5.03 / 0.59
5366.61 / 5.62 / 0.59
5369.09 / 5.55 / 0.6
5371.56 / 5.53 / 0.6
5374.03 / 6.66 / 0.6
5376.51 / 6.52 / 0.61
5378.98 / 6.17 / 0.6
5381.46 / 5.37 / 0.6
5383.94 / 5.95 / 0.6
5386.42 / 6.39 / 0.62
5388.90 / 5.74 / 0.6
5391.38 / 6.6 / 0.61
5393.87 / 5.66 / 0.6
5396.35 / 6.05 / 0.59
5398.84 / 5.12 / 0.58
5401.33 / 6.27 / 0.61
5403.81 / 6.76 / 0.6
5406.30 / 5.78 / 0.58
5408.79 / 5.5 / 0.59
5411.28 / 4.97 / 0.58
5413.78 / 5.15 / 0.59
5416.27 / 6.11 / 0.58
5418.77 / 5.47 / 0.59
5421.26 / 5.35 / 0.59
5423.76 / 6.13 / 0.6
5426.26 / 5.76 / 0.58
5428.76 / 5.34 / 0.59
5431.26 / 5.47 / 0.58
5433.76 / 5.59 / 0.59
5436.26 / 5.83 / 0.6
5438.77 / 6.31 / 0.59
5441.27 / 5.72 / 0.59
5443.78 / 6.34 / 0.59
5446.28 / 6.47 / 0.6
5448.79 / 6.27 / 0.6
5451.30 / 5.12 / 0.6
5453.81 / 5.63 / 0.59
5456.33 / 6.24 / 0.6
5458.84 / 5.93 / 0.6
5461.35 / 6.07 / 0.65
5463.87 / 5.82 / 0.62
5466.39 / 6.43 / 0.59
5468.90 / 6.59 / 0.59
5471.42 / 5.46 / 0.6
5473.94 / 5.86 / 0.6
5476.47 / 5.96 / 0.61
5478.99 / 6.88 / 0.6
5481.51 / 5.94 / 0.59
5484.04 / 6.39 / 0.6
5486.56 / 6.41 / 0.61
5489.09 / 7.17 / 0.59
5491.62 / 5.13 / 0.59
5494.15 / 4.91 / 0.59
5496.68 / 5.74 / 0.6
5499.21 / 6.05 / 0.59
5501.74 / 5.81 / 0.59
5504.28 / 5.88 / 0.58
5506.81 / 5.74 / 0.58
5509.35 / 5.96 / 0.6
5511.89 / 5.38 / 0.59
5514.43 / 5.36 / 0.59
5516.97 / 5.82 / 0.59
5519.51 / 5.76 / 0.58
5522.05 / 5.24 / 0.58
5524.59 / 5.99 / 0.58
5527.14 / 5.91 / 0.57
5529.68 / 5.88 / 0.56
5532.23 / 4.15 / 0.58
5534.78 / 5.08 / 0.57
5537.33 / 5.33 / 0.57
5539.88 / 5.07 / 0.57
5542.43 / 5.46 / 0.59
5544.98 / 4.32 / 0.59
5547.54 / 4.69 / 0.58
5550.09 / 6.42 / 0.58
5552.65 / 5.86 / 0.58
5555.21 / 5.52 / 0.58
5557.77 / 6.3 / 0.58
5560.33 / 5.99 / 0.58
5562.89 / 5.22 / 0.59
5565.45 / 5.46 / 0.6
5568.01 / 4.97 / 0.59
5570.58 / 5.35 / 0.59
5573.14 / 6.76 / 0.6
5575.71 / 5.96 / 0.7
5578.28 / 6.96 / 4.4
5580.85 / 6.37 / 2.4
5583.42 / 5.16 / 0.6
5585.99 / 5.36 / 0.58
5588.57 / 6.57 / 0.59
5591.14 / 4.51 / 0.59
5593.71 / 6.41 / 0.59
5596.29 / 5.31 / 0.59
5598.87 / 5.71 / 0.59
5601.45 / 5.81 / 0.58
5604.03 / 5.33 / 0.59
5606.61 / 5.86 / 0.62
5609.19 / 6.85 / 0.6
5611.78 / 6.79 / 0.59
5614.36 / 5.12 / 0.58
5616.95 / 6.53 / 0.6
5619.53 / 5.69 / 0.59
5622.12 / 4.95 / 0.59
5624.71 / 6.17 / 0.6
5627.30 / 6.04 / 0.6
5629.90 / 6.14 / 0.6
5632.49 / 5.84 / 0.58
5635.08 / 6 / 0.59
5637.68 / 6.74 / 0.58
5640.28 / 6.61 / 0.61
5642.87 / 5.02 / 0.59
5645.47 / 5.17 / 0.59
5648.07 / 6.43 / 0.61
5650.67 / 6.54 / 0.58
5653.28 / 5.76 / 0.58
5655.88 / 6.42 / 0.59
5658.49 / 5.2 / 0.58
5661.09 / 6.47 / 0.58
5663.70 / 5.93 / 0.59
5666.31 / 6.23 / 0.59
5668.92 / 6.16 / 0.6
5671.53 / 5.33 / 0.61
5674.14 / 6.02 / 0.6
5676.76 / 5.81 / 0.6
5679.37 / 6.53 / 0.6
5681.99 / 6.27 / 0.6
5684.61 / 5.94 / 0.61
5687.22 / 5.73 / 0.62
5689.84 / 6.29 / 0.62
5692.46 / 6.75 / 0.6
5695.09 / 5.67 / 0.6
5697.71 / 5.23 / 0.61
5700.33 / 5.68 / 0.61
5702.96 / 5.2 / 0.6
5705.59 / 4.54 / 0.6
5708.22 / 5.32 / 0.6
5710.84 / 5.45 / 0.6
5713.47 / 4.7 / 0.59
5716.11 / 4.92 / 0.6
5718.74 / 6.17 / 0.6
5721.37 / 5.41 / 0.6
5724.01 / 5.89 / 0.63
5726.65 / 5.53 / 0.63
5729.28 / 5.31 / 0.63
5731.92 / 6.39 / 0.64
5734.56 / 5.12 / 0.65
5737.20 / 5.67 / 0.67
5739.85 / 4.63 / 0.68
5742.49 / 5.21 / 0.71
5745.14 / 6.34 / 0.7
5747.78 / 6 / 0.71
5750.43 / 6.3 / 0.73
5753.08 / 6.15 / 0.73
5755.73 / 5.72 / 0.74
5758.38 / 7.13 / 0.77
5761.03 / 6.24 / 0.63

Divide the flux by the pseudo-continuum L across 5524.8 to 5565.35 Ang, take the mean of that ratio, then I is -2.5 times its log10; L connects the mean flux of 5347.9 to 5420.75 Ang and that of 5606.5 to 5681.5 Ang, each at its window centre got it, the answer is 0.10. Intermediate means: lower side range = 5.81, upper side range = 6.02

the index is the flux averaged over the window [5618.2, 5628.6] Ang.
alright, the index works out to 5.72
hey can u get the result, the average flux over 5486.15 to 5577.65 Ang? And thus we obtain 5.61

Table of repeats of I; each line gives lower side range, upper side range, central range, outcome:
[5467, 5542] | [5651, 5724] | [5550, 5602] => -0.01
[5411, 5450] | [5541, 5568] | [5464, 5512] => -0.06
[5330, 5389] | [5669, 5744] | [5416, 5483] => -0.04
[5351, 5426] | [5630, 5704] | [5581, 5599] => 0.06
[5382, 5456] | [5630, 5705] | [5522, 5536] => 0.09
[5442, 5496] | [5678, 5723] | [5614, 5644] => -0.03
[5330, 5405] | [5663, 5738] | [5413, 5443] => 0.02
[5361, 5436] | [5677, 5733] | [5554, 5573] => 0.02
